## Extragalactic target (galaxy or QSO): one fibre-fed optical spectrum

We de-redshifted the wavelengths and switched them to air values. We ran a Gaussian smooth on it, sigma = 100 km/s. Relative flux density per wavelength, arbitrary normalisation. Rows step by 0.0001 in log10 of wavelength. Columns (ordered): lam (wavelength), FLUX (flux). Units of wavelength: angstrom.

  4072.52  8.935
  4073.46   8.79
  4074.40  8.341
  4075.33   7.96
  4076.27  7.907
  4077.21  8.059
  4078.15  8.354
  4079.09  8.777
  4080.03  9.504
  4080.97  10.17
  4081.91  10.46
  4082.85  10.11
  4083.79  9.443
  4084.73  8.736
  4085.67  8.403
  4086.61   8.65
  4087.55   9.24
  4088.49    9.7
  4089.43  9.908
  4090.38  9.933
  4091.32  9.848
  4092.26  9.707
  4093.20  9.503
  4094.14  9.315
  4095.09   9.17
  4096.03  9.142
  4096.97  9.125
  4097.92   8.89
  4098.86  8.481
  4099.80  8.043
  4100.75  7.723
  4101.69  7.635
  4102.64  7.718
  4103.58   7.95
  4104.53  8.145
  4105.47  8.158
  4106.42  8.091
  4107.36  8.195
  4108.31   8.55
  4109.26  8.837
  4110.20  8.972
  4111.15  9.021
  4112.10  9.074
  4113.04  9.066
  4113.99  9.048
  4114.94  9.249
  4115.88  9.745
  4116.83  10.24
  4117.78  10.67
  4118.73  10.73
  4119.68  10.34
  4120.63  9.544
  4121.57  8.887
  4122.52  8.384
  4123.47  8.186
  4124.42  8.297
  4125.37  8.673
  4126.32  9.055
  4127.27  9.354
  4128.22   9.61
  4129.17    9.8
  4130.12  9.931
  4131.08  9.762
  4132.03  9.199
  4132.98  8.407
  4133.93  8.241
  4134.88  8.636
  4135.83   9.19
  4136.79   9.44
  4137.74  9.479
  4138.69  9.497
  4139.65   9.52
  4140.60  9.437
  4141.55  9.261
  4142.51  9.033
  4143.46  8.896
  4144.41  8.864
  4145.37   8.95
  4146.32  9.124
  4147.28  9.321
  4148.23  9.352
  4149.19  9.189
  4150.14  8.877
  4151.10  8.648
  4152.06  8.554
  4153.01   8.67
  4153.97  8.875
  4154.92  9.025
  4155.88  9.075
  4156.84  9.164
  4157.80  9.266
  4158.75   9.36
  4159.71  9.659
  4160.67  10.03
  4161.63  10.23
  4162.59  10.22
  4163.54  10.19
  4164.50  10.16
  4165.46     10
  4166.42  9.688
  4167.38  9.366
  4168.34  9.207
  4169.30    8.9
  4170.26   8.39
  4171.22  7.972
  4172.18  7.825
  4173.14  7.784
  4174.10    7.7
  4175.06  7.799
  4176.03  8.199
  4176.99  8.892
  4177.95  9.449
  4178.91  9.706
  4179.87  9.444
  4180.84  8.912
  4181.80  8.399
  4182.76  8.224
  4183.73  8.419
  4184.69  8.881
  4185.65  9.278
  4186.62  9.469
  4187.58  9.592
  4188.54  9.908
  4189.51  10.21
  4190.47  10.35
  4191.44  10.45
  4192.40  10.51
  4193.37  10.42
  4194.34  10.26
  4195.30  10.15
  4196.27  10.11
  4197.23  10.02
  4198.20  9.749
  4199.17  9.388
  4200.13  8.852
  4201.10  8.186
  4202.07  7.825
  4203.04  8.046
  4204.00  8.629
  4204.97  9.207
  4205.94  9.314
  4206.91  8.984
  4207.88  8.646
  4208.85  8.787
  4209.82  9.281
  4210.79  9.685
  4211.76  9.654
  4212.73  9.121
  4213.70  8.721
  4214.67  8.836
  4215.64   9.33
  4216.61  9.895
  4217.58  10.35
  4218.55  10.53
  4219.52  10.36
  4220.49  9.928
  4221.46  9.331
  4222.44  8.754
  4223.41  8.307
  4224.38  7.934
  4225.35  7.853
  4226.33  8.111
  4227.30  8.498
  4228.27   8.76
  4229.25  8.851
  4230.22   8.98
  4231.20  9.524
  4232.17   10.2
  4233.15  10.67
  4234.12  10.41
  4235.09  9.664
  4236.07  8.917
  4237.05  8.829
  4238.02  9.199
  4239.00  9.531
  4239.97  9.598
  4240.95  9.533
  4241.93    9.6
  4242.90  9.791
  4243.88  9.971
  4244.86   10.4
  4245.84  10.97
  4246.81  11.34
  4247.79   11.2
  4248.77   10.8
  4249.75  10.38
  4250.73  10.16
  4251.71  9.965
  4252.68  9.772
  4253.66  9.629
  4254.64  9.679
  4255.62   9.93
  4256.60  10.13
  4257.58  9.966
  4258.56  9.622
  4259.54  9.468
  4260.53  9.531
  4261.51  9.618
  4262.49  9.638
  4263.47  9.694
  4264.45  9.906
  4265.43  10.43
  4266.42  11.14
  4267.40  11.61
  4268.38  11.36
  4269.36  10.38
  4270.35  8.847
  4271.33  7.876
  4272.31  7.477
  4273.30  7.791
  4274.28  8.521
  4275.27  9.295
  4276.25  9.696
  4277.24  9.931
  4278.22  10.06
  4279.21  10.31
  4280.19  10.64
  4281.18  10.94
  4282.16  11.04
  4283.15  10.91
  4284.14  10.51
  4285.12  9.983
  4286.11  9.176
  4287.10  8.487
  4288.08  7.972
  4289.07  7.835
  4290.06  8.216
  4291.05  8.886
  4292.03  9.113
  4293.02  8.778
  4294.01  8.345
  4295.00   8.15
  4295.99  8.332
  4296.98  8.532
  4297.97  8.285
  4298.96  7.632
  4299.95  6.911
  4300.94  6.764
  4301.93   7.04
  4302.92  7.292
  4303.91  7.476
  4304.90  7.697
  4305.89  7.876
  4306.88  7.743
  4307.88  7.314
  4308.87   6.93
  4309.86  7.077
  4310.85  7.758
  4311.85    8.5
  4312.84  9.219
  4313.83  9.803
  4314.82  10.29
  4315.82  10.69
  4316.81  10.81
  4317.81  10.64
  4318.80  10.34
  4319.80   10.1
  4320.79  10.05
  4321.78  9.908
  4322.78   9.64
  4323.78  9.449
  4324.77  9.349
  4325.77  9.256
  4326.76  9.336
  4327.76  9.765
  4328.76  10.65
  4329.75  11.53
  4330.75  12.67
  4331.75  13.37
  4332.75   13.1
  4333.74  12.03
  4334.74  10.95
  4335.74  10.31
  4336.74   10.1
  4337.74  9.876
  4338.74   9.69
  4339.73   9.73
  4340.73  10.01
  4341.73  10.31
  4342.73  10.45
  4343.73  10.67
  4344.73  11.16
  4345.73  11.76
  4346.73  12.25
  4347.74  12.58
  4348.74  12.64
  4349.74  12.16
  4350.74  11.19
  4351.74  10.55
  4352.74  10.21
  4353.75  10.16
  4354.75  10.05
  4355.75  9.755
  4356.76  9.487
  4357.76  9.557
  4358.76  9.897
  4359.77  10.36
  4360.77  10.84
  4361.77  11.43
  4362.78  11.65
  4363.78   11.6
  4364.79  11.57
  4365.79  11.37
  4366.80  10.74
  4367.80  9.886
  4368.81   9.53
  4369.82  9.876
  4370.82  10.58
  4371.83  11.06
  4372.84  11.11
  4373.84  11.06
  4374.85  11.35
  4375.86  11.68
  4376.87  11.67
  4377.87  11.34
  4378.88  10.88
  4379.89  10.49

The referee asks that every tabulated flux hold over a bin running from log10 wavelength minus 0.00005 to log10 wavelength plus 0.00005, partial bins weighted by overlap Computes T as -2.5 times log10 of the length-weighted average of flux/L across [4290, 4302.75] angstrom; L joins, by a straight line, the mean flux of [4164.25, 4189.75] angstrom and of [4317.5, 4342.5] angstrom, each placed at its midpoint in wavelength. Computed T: 0.25 mag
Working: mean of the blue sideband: 8.93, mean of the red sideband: 10.5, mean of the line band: 8.05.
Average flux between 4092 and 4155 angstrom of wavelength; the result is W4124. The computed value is 9.01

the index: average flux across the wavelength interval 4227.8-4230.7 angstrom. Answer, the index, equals 8.86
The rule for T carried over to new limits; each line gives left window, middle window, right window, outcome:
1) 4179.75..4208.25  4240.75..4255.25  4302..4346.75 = -0.08 mag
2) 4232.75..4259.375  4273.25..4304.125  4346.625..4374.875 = 0.16 mag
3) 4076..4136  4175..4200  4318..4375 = 0.01 mag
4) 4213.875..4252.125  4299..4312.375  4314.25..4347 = 0.36 mag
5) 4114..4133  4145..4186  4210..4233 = 0.04 mag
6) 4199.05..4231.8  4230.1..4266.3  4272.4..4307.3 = -0.12 mag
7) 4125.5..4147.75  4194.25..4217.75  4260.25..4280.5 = 0.03 mag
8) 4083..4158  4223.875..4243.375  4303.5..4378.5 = 0.06 mag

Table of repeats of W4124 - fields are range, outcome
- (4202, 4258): 9.5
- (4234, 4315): 9.25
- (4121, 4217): 9.17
